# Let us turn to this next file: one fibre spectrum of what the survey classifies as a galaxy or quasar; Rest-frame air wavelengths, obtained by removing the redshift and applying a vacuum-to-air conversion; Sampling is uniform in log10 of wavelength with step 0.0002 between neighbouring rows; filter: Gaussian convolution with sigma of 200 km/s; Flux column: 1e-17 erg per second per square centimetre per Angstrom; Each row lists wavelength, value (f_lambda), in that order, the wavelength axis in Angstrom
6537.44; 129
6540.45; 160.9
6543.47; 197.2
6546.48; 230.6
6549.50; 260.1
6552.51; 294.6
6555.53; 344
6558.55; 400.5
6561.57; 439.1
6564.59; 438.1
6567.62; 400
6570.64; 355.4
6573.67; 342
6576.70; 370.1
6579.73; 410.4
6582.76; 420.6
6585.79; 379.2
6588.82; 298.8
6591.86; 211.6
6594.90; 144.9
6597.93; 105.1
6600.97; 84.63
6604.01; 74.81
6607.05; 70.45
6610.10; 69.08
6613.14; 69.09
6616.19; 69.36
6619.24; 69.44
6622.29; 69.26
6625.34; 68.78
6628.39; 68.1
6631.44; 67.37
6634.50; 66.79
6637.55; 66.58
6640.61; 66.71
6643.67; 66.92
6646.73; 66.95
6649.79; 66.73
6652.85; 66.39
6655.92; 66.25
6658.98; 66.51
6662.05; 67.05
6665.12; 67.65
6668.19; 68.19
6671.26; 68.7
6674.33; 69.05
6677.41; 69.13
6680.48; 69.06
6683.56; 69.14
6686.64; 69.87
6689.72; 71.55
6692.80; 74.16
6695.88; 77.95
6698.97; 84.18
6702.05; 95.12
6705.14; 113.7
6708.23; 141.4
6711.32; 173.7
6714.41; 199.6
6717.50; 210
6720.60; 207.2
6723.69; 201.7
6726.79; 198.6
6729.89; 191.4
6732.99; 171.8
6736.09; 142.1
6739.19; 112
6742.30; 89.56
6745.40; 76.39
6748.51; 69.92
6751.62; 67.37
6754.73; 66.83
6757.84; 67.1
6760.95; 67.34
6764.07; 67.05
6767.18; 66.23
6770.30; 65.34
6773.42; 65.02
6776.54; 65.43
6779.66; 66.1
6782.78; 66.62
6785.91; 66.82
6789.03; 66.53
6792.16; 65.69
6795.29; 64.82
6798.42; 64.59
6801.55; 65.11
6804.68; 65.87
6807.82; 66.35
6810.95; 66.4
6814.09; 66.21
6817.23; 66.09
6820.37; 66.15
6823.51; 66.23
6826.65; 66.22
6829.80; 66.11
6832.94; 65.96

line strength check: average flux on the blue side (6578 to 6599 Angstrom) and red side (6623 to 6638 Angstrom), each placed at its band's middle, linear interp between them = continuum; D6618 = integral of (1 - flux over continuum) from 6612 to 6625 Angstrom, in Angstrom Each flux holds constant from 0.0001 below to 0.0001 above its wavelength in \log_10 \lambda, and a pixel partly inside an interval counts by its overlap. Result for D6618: 5.9 Angstrom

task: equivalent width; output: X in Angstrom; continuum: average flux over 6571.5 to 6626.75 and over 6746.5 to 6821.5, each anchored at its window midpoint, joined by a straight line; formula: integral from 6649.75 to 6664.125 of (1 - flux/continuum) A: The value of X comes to 8.0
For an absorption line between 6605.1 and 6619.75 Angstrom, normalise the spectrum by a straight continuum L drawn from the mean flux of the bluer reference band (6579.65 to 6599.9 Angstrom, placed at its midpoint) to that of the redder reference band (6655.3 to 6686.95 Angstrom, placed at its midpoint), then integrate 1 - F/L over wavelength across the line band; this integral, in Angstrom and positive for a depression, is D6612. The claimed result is 9.83 Angstrom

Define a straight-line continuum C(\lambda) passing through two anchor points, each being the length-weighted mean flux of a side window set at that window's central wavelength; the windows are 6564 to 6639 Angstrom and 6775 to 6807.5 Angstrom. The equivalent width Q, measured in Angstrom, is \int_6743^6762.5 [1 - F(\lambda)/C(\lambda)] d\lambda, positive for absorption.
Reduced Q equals 4.44 Angstrom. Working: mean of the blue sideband 188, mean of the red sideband 65.8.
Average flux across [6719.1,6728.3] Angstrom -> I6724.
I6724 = 203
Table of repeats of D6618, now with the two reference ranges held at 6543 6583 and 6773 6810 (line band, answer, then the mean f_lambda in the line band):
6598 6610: 8.8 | 79.1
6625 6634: 6.7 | 67.8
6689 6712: 9.7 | 103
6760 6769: 3.0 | 66.8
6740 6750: 3.5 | 81.1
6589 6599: 4.4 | 175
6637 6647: 7.4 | 66.8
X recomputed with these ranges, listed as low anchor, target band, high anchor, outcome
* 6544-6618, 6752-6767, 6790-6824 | 5.6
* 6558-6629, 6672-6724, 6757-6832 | 8.2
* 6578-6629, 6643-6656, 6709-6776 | 7.1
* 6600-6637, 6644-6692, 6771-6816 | 0.6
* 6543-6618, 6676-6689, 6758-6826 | 7.6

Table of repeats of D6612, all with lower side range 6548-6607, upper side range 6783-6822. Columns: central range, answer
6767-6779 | 3.8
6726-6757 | 3.9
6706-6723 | -3.1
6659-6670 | 7.4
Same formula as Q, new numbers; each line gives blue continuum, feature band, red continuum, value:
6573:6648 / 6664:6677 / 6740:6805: 5.55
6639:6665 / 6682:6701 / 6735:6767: -0.66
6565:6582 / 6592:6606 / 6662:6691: 8.91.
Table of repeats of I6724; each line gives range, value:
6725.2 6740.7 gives 163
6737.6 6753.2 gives 83.2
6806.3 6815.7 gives 66.3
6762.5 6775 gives 65.9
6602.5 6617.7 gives 70.5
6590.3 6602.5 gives 137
